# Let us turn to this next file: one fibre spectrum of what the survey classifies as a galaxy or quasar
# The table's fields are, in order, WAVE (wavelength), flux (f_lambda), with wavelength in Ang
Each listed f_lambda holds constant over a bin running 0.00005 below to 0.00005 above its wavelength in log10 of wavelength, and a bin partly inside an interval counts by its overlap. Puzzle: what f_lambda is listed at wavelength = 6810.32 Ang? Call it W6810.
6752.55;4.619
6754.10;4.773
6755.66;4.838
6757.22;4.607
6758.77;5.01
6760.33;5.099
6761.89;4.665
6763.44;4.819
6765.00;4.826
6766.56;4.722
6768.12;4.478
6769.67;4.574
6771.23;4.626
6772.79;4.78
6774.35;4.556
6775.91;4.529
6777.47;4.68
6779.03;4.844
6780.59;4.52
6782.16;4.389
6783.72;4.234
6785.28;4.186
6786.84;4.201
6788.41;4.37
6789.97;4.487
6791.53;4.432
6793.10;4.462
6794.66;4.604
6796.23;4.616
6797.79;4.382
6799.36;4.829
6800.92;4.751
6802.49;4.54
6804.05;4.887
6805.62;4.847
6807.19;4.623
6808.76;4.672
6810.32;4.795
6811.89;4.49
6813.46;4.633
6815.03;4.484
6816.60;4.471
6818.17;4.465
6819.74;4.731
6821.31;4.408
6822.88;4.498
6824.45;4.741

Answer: 4.795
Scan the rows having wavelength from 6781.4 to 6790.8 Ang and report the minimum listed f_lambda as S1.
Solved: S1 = 4.186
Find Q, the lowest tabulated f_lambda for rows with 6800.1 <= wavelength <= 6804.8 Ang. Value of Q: 4.54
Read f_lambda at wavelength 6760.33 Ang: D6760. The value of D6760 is 5.099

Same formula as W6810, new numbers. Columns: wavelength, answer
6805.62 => 4.847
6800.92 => 4.751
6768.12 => 4.478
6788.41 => 4.37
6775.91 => 4.529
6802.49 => 4.54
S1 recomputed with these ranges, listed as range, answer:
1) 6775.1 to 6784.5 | 4.234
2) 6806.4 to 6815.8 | 4.484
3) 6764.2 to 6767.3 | 4.722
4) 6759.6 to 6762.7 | 4.665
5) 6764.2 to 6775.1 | 4.478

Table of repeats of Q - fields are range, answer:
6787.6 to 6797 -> 4.37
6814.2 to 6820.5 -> 4.465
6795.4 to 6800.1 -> 4.382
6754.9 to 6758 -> 4.607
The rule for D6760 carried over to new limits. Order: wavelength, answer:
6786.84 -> 4.201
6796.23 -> 4.616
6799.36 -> 4.829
